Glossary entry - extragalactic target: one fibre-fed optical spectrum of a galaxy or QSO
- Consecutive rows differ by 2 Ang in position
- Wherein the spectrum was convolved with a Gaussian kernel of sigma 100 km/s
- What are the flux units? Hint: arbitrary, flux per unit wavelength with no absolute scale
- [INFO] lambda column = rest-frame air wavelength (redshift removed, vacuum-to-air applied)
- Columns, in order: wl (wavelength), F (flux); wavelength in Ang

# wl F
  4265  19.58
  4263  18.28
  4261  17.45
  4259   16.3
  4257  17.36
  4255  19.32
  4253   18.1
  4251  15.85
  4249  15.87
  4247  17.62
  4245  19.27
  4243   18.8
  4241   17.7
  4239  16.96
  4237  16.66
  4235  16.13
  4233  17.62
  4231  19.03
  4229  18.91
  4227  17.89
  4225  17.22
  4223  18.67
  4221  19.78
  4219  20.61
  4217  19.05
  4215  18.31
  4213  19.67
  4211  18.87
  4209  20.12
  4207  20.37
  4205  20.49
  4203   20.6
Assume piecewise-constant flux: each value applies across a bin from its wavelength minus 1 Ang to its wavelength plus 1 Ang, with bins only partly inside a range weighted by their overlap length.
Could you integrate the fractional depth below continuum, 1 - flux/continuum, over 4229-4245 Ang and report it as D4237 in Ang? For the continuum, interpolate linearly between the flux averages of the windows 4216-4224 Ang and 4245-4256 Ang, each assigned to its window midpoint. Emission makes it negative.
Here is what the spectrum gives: 0.57 Ang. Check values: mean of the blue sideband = 19.5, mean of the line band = 17.7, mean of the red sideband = 17.5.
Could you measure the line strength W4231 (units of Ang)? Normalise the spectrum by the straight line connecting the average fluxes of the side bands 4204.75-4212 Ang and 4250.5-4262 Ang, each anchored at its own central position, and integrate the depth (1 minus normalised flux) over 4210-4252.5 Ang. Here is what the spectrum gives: 1.4 Ang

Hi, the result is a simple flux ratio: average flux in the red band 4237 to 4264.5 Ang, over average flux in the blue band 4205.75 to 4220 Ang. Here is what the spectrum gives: 0.90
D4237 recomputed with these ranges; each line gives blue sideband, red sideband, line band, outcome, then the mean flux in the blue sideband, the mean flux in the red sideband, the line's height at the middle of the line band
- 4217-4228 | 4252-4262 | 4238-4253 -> 0.5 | 18.9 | 17.7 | 18.1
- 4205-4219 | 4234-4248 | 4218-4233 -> -0.1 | 19.6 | 17.6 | 18.6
